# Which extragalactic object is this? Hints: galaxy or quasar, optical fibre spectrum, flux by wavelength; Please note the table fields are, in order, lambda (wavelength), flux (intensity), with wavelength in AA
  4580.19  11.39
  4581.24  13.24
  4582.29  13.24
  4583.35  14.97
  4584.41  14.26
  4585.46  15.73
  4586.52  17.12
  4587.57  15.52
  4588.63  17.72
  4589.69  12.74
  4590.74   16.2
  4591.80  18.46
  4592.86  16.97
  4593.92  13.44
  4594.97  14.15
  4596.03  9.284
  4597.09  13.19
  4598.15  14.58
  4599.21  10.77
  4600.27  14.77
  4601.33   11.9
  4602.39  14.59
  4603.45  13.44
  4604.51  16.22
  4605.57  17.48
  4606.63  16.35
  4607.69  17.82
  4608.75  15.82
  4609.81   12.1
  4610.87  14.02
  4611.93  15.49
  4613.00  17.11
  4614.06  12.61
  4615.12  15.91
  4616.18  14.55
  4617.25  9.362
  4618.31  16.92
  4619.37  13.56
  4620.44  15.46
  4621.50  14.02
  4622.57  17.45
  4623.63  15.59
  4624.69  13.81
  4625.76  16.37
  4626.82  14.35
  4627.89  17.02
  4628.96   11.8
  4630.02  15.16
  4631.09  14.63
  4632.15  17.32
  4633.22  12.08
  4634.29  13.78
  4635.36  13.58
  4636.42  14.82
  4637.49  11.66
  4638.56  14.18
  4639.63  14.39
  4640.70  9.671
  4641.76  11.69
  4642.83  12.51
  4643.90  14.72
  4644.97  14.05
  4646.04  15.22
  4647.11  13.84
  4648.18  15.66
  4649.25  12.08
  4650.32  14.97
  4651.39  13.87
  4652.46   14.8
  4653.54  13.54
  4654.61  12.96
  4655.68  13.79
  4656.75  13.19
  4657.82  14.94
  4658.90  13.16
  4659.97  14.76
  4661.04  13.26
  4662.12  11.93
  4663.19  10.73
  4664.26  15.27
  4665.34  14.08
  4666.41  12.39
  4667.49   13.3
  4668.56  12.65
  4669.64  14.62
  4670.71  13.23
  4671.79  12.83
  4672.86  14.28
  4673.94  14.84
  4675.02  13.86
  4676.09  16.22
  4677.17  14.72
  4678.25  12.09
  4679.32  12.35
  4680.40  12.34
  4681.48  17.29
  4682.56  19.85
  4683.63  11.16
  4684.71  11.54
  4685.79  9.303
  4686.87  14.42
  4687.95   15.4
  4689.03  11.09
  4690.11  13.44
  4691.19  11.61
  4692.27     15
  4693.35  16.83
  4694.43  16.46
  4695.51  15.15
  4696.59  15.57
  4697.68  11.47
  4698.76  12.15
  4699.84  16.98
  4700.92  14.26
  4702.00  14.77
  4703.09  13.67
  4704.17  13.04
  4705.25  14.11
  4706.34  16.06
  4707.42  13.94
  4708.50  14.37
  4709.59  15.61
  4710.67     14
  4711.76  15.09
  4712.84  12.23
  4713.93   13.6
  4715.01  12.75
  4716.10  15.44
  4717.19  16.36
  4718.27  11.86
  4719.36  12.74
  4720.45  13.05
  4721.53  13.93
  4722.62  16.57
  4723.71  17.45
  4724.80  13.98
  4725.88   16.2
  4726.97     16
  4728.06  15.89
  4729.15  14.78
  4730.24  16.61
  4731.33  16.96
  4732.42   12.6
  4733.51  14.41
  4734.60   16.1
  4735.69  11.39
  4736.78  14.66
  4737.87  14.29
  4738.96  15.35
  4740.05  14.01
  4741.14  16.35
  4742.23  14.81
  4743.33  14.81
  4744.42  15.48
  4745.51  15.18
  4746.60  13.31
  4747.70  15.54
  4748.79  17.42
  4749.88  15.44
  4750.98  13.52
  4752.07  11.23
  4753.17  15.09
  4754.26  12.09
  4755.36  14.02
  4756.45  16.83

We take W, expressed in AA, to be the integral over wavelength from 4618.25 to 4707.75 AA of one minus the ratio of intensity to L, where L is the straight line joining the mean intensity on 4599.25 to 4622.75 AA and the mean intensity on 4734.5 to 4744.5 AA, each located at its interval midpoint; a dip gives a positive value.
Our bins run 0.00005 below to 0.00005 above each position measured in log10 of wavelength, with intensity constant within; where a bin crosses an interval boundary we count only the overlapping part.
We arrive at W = 4.3 AA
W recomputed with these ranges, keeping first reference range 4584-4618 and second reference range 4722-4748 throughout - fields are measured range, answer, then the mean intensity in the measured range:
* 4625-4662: 2.27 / 13.9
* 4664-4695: 2.21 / 13.9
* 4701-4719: 1.03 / 14.2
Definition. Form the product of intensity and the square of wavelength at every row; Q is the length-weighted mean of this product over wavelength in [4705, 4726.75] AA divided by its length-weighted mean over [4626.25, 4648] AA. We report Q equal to 1.08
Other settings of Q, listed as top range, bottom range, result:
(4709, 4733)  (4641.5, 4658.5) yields 1.09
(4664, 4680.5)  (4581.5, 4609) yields 0.95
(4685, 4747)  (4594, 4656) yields 1.06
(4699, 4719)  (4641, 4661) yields 1.06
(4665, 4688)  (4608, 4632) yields 0.95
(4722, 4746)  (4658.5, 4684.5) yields 1.13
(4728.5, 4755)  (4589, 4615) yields 1.06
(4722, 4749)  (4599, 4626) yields 1.08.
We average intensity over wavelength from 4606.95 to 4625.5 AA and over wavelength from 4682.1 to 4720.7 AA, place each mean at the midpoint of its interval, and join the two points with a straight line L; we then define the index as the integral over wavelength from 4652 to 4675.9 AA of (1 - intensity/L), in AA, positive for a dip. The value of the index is 1.3 AA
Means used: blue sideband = 14.8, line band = 13.6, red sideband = 14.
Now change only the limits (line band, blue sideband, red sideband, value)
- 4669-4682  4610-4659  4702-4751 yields 0.3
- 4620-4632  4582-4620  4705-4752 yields -0.4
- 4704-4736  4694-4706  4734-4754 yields -0.3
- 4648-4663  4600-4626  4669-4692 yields 0.5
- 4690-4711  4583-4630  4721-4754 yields 0.6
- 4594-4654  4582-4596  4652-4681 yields 1.1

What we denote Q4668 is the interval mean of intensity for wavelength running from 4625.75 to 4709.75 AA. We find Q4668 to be 13.9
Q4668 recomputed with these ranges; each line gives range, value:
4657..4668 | 13.4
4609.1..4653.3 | 14.2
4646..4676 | 13.7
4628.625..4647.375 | 13.6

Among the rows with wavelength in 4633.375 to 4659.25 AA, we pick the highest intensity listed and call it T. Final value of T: 15.66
